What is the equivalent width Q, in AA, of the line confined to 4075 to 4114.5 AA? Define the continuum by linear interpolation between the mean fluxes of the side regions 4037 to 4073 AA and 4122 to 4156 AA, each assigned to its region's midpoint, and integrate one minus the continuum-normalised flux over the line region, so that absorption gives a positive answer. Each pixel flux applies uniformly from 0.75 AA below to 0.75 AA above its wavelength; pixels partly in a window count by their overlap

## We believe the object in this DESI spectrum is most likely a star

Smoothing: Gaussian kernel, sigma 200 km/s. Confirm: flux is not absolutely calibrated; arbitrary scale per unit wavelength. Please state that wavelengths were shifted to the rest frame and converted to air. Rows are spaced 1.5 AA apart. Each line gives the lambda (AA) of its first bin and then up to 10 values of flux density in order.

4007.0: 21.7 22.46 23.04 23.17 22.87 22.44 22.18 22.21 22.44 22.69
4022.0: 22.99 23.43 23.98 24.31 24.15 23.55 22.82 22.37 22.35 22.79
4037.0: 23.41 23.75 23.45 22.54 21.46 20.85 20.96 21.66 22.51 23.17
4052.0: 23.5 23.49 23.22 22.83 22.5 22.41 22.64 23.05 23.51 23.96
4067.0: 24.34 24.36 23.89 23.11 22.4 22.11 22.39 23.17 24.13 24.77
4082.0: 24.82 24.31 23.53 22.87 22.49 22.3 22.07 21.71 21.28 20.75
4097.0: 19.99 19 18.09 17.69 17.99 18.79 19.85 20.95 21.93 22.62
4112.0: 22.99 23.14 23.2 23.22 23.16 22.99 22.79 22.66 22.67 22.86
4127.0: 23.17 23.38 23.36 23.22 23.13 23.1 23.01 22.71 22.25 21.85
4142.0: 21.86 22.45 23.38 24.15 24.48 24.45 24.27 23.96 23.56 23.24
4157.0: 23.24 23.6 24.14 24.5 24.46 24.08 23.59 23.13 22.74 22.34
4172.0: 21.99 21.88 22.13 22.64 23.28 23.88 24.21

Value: 2.3 AA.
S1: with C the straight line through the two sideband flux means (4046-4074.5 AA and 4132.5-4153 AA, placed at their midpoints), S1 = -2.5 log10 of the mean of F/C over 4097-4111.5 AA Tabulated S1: 0.173 mag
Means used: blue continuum 23.1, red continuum 23.2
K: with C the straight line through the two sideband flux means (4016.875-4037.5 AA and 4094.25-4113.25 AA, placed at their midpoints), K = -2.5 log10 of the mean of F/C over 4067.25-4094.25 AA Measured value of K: -0.10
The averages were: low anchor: 23.1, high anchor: 20.2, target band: 23.2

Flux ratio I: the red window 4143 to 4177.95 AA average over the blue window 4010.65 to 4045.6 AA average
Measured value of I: 1.0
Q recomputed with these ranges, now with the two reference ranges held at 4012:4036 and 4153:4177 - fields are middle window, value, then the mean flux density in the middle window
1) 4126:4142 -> 0.2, 22.9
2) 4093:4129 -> 2.6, 21.5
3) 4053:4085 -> -0.5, 23.4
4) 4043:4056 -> 0.4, 22.4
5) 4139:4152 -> -0.1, 23.3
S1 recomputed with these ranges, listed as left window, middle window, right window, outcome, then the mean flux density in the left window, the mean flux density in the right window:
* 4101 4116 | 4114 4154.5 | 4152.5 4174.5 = -0.05 mag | 21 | 23.3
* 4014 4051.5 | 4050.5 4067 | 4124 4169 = -0.01 mag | 22.7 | 23.4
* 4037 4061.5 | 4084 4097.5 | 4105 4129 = 0.03 mag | 22.6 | 22.6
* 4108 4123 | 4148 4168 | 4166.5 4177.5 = -0.06 mag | 22.8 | 22.5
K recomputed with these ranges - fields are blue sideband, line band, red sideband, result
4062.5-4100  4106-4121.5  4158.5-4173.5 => 0.019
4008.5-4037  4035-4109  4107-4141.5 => 0.031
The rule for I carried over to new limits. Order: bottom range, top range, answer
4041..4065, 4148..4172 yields 1.05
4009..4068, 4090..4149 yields 0.96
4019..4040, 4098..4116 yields 0.89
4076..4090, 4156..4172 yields 1.00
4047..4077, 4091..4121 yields 0.91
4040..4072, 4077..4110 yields 0.94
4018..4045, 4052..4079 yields 1.01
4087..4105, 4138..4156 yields 1.15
